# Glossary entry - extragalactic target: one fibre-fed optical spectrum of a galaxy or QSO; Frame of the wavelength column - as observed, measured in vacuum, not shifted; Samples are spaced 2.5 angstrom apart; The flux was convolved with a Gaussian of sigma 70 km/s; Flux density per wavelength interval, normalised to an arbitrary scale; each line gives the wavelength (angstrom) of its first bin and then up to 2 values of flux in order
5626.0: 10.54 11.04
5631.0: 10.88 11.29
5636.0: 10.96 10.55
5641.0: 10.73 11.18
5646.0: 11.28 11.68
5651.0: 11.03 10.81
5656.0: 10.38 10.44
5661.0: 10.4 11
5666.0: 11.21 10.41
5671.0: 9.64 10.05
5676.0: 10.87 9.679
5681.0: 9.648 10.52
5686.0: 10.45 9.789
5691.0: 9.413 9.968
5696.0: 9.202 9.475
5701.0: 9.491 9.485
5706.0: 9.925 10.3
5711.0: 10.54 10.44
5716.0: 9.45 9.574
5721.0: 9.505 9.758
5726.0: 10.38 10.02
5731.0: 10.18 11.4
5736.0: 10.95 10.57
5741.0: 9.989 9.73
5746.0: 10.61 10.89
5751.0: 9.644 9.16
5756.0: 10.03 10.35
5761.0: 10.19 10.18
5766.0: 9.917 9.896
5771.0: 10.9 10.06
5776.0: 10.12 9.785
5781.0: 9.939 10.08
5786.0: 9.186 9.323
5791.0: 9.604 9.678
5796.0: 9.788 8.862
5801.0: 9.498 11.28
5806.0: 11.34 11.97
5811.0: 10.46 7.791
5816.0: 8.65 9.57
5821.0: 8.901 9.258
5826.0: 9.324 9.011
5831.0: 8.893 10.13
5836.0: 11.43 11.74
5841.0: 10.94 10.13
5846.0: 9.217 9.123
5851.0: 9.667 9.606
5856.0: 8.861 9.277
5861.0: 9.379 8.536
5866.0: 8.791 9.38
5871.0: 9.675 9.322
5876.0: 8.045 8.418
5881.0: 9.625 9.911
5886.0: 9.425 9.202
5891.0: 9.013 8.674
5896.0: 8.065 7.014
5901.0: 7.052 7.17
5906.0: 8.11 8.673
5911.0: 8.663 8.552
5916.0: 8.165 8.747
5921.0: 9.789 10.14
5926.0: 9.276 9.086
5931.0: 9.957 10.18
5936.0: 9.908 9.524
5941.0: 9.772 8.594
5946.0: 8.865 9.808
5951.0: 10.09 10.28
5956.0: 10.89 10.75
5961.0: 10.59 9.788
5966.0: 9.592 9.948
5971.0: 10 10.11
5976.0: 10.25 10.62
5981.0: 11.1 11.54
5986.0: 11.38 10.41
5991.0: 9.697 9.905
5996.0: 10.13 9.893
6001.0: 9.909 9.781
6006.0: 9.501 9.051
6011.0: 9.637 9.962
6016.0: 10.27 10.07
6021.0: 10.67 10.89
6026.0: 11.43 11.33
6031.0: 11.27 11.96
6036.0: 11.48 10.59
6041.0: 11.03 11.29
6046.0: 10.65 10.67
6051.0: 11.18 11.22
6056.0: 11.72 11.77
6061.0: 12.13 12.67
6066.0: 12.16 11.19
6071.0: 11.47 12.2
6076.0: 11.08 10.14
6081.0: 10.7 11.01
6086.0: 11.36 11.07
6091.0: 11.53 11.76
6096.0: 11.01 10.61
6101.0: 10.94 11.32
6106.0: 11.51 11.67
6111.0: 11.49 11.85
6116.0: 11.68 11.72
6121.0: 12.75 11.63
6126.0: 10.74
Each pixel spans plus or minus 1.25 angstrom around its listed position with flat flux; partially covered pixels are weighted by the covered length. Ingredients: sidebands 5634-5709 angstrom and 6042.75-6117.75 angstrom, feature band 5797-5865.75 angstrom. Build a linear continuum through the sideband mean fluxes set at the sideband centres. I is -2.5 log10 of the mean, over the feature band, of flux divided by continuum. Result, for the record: 0.11 mag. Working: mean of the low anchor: 10.3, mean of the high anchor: 11.4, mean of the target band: 9.72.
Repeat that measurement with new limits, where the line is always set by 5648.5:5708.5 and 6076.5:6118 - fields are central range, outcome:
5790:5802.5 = 0.104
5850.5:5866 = 0.161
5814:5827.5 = 0.164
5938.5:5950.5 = 0.163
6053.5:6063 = -0.067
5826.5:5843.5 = 0.029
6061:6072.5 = -0.071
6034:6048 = 0.005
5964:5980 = 0.086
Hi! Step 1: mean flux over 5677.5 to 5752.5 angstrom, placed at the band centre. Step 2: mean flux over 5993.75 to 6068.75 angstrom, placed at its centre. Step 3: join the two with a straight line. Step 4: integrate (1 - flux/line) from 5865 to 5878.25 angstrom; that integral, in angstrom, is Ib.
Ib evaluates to 1.8 angstrom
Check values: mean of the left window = 10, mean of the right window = 10.8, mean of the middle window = 9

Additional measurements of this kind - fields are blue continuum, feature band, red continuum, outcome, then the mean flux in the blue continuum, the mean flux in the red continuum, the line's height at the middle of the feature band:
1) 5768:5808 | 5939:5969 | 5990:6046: 1.2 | 10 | 10.5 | 10.3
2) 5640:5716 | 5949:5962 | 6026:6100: 0.7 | 10.3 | 11.3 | 11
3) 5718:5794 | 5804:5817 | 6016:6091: 0.2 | 10.1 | 11.2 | 10.3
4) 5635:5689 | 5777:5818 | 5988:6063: 3.1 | 10.6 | 10.7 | 10.6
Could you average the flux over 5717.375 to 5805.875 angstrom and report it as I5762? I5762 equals 10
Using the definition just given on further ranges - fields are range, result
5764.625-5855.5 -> 9.86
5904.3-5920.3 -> 8.49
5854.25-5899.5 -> 8.94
